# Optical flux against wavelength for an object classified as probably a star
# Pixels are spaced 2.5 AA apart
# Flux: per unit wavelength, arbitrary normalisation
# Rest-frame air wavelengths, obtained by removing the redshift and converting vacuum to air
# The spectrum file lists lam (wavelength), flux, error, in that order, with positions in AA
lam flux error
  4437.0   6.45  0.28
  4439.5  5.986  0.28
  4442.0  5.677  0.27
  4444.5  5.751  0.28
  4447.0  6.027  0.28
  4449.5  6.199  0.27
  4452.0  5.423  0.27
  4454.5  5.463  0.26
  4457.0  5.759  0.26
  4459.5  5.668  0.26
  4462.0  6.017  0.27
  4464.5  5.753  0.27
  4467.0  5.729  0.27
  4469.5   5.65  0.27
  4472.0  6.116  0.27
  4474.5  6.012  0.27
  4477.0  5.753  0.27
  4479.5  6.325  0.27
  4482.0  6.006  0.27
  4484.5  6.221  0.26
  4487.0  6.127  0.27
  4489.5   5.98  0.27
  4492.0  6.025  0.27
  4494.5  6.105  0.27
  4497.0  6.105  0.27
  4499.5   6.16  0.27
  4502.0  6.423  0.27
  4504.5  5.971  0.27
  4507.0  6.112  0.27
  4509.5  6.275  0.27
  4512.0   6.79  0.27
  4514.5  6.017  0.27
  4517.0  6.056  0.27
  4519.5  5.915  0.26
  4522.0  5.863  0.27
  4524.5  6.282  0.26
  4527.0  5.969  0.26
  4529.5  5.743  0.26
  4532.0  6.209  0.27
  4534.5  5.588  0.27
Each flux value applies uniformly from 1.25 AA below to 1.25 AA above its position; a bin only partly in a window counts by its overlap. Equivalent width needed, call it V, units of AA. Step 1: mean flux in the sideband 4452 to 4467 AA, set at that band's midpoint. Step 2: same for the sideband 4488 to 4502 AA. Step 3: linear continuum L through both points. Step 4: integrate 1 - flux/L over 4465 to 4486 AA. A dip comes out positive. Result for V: -0.3 AA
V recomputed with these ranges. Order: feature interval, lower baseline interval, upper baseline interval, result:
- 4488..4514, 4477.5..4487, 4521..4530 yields -0.5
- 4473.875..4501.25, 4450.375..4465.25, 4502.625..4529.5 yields -0.8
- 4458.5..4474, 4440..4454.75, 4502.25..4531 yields 0.1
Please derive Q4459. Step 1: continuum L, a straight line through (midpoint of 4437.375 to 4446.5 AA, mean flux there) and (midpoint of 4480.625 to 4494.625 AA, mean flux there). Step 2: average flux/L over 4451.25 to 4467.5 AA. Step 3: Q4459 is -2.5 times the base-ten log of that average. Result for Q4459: 0.05 mag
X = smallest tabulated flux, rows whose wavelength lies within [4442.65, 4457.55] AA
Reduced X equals 5.423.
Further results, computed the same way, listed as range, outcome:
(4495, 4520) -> 5.915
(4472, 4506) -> 5.753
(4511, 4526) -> 5.863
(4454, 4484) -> 5.463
